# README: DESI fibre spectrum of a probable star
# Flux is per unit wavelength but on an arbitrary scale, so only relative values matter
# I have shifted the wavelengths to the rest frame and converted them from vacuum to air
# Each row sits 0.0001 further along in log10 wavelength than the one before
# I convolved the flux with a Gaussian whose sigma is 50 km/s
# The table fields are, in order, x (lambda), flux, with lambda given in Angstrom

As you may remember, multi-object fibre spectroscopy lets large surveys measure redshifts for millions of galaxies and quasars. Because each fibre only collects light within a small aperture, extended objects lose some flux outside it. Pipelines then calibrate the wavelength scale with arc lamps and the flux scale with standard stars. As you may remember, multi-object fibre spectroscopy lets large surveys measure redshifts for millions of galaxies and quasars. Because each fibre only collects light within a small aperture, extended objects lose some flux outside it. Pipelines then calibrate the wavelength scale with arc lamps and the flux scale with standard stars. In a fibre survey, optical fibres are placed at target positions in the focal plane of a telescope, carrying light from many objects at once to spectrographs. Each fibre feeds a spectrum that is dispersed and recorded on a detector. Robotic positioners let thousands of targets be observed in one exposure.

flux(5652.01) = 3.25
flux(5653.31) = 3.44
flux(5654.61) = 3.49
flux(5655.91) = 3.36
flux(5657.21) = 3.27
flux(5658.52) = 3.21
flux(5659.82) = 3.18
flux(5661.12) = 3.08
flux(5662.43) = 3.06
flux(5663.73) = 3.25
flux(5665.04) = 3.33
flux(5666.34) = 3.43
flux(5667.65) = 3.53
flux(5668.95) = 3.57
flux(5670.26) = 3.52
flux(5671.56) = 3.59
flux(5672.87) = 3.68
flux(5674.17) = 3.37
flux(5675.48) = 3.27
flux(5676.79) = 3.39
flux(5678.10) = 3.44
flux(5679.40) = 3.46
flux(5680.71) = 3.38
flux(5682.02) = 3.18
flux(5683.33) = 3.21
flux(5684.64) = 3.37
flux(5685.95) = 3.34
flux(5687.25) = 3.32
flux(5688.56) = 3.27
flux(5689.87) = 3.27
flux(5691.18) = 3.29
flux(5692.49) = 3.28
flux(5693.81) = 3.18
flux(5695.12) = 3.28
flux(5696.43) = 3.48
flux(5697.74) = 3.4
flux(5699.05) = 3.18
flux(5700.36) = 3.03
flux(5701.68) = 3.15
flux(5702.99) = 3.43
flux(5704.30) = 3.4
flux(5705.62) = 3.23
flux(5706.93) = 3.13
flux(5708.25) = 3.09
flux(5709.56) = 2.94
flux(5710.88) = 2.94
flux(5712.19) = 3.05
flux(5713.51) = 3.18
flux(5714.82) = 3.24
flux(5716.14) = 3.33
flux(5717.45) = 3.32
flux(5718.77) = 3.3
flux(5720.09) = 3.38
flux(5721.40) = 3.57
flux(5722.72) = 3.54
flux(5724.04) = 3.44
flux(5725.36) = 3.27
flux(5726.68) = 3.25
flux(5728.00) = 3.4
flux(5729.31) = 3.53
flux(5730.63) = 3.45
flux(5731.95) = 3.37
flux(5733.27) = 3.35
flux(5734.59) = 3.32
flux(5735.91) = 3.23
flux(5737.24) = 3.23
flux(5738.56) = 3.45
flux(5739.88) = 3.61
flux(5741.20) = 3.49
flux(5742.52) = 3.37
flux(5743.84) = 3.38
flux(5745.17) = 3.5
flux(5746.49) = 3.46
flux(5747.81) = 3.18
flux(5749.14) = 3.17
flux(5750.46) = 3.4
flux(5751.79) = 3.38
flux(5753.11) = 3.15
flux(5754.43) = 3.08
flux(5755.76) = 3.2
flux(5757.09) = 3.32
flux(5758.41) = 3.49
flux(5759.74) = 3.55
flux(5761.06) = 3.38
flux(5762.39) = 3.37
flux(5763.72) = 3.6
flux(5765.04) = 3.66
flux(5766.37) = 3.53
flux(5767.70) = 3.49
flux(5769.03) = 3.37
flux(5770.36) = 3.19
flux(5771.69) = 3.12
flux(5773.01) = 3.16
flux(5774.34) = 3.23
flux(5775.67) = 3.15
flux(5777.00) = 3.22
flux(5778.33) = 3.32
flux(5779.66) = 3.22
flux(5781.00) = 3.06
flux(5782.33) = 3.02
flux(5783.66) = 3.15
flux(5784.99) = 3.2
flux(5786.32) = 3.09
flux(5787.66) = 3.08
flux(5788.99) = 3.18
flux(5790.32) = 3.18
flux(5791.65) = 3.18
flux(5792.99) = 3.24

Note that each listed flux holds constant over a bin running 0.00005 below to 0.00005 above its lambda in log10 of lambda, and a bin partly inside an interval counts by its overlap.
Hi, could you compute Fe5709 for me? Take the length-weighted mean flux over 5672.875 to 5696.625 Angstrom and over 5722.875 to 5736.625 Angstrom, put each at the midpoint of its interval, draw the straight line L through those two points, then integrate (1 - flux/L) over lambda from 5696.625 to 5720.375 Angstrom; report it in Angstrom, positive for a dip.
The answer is 1.0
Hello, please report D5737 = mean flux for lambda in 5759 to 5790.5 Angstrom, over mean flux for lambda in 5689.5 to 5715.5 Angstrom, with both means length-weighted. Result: 1.0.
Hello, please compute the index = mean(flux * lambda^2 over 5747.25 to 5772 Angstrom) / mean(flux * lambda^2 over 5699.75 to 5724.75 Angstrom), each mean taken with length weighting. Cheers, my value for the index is 1.0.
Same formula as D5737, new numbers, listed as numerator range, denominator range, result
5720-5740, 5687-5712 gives 1.05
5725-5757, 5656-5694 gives 1.00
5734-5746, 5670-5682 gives 0.99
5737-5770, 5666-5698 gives 1.00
